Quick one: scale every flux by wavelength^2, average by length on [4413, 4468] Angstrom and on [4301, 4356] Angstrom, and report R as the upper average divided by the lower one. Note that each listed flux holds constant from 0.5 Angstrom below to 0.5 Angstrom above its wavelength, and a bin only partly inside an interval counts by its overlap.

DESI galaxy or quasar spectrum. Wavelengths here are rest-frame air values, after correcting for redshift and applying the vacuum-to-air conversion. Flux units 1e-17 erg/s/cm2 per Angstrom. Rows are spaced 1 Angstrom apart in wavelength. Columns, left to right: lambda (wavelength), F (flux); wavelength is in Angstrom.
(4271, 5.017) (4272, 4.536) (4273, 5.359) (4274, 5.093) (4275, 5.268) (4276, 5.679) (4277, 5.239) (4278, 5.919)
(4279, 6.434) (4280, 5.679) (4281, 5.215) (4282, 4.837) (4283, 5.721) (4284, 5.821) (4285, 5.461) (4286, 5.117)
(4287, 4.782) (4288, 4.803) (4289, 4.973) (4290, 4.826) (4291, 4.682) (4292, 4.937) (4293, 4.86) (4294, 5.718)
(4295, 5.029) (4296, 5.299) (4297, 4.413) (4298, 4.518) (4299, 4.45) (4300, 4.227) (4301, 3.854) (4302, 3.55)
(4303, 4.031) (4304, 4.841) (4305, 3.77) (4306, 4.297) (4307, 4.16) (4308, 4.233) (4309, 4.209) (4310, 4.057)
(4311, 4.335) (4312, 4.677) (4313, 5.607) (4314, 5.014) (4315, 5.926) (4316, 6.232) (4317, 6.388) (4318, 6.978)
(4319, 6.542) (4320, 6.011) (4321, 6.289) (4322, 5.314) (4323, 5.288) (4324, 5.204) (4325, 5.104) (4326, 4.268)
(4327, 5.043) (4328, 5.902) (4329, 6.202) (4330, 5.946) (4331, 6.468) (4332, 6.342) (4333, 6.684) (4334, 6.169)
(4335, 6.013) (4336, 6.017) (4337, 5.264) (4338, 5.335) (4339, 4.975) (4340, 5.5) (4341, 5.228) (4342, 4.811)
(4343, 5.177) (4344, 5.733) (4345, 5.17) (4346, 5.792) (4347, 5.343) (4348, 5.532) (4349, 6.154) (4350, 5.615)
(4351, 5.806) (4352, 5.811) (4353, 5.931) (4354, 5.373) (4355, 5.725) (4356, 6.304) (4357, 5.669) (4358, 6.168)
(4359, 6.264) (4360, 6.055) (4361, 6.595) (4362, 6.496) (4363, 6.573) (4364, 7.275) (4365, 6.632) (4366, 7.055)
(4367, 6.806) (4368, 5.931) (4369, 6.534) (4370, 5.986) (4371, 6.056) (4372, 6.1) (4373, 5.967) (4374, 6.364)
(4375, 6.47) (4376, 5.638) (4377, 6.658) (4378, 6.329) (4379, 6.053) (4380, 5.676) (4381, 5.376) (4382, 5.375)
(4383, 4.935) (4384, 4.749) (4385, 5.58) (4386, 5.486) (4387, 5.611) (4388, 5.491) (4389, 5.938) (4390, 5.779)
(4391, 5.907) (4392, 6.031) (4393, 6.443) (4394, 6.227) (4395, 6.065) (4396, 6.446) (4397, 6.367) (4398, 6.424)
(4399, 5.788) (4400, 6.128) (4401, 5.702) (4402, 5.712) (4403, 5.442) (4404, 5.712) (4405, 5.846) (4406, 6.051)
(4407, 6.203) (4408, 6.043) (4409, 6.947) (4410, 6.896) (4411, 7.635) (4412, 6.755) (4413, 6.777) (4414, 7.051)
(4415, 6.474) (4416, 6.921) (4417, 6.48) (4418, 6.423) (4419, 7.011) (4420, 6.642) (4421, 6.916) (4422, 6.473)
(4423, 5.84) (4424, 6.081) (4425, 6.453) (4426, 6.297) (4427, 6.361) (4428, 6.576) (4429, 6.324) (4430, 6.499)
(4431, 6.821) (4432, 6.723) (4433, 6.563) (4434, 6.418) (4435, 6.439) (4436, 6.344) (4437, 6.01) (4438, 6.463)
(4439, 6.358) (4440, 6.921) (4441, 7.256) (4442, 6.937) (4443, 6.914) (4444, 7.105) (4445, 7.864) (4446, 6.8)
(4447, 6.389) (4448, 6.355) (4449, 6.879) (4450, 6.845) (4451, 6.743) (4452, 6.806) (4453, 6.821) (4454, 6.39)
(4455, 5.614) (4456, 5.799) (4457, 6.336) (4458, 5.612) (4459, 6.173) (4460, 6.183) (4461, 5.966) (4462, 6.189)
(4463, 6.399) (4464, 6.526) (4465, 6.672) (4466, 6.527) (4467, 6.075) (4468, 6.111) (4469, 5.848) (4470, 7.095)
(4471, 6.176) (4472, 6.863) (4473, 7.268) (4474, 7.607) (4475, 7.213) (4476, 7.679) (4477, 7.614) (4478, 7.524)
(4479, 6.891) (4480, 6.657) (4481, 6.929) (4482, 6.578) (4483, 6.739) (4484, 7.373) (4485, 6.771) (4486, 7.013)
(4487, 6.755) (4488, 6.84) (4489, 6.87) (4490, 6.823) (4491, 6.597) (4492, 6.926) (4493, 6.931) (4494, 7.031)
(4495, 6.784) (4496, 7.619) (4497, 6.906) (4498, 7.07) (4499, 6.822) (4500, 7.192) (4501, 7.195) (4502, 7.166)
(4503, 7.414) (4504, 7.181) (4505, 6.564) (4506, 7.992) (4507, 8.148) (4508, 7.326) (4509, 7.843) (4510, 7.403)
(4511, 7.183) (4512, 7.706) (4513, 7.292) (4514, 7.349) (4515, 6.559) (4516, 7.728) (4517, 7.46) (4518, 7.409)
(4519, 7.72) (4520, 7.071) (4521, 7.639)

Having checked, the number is 1.27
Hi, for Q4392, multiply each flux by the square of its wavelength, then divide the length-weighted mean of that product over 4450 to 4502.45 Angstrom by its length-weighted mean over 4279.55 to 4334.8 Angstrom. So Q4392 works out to 1.4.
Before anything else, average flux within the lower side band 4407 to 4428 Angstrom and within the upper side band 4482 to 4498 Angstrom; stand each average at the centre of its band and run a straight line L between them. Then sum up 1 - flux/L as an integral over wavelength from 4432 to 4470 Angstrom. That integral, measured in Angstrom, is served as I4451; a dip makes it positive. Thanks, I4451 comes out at 1.5 Angstrom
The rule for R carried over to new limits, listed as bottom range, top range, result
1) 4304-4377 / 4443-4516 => 1.28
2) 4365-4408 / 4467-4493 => 1.20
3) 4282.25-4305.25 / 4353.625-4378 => 1.36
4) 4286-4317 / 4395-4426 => 1.42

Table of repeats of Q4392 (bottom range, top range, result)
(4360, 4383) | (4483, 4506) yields 1.19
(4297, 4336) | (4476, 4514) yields 1.48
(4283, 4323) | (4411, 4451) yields 1.41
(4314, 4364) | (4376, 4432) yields 1.10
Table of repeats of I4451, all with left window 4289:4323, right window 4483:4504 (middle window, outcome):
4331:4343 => -0.89 Angstrom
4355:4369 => -2.16 Angstrom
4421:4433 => -0.30 Angstrom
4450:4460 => 0.45 Angstrom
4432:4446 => -0.72 Angstrom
